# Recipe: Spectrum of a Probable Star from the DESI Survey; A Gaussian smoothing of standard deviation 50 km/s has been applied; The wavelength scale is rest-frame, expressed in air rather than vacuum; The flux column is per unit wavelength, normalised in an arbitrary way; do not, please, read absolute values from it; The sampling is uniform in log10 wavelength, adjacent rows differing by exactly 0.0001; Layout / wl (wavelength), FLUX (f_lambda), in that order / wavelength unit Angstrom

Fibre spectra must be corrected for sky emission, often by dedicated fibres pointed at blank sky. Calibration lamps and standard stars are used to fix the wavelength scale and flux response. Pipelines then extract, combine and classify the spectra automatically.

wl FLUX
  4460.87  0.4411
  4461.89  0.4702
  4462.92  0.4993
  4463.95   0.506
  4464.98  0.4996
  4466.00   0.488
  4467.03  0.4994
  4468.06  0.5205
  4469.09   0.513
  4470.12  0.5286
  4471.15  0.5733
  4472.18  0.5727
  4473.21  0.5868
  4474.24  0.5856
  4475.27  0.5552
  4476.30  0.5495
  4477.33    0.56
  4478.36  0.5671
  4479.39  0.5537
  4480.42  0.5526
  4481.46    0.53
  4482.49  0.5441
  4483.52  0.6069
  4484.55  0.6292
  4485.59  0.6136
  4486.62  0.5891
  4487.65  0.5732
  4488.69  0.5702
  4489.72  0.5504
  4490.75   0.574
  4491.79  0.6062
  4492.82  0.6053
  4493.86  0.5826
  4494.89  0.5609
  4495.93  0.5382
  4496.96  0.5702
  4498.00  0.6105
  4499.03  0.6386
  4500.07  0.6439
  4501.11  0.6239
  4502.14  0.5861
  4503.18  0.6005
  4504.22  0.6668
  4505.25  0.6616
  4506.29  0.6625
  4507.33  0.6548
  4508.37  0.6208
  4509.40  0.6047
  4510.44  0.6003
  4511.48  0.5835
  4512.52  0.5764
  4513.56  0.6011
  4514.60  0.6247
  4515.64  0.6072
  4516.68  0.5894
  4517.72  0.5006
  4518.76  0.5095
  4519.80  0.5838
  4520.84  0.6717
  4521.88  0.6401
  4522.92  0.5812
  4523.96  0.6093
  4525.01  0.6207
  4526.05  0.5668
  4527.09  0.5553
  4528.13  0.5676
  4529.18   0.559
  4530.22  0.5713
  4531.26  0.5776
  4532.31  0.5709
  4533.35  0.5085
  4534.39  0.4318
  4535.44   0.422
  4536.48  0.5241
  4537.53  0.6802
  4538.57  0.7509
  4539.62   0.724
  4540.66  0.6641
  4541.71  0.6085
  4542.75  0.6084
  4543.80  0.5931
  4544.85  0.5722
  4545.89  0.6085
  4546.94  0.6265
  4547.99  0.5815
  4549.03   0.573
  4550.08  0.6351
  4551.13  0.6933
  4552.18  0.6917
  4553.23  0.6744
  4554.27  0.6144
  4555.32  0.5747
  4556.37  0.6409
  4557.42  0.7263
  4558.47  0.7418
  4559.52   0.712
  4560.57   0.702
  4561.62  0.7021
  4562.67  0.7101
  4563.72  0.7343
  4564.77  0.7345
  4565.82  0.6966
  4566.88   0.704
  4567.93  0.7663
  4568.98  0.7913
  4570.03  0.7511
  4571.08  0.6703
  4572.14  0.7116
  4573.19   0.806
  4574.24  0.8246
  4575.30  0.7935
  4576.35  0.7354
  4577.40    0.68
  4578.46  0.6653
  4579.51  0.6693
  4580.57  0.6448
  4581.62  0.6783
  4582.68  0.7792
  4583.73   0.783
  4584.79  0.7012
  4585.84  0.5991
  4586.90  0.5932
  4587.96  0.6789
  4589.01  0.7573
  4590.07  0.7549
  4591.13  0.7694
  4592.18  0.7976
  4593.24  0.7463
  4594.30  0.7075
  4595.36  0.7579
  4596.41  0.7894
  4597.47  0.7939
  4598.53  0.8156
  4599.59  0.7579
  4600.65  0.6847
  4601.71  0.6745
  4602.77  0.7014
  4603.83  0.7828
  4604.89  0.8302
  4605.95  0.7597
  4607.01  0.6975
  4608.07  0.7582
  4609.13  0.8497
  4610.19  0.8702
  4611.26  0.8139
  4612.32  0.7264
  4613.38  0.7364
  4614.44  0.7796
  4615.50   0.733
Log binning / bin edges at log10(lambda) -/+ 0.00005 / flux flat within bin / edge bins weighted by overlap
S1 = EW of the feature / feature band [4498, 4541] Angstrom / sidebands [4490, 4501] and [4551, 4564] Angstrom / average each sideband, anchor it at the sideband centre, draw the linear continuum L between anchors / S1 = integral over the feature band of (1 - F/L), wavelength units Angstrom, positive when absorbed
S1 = 2.0 Angstrom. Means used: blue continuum 0.593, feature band 0.598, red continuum 0.685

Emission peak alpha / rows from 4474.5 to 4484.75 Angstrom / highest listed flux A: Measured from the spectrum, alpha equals 0.6292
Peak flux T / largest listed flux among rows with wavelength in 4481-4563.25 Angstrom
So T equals 0.7509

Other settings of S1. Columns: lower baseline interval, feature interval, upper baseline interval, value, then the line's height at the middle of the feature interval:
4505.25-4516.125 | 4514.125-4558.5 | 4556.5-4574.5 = 4.4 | 0.67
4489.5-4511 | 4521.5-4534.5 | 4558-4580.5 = 1.7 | 0.656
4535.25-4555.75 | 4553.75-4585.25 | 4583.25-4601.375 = -1.6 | 0.681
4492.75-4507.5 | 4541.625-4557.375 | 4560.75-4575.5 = 1.8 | 0.705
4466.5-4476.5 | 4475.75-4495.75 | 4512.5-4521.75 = -0.5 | 0.56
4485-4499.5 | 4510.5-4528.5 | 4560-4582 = 1.3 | 0.632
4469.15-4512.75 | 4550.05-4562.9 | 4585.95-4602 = 0.1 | 0.682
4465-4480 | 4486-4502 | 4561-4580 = -0.1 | 0.586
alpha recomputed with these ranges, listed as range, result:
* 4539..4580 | 0.8246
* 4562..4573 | 0.7913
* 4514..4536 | 0.6717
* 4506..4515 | 0.6625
